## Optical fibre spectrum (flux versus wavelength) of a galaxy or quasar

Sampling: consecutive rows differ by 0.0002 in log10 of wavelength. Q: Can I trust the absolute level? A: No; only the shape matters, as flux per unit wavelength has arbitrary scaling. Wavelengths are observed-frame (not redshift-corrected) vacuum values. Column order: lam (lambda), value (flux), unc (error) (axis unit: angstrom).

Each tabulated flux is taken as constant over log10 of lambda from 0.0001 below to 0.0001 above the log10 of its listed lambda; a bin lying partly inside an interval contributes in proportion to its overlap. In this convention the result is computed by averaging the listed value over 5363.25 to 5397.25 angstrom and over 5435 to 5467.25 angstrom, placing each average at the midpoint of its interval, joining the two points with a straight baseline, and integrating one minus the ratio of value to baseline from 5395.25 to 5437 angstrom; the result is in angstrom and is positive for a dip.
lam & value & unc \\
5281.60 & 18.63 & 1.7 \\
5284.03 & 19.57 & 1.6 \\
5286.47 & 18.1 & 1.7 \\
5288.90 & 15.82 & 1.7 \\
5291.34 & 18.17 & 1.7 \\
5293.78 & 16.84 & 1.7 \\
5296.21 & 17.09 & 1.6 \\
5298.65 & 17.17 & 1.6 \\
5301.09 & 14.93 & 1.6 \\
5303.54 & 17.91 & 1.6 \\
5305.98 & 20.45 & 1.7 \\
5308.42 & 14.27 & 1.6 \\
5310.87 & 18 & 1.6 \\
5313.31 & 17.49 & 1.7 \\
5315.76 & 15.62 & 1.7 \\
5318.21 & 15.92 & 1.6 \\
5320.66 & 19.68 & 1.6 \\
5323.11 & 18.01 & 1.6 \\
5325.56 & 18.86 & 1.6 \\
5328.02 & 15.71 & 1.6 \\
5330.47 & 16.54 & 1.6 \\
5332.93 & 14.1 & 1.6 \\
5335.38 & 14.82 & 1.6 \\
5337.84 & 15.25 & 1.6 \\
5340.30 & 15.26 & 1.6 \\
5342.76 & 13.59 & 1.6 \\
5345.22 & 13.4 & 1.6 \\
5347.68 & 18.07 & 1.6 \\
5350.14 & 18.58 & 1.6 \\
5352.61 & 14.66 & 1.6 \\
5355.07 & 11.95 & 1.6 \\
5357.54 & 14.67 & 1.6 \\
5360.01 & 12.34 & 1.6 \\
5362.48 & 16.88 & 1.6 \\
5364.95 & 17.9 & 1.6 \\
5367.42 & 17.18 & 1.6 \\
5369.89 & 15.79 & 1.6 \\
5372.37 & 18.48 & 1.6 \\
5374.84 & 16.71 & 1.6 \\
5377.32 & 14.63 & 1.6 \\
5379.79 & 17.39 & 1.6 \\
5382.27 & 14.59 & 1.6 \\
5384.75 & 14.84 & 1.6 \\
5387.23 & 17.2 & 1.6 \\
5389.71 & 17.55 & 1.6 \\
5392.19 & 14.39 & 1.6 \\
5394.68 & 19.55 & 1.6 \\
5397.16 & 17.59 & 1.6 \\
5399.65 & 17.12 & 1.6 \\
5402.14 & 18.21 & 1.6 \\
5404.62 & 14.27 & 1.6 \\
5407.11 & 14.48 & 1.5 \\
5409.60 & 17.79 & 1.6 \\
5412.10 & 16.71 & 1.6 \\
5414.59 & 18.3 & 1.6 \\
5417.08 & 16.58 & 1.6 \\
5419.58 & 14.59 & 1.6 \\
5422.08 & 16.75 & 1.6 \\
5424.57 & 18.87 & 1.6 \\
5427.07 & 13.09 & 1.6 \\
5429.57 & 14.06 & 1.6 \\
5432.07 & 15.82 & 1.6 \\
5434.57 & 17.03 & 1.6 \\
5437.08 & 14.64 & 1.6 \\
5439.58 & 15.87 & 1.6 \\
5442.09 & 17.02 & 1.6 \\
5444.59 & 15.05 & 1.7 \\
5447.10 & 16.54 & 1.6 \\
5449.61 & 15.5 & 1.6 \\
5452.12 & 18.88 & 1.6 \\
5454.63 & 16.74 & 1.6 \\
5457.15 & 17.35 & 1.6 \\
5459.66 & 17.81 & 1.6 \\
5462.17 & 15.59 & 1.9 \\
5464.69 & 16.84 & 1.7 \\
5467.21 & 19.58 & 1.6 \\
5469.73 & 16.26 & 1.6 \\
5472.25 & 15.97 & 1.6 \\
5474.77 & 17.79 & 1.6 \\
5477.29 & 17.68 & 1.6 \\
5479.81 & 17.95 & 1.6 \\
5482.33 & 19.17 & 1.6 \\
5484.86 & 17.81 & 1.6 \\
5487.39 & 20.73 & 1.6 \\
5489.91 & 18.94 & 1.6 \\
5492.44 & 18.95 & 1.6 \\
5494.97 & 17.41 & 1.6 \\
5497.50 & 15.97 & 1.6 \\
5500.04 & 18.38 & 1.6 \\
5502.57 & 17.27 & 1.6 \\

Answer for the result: 0.8 angstrom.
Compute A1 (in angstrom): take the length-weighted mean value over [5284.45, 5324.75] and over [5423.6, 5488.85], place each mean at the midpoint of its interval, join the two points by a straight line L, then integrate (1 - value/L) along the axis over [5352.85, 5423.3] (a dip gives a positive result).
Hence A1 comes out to 3.6 angstrom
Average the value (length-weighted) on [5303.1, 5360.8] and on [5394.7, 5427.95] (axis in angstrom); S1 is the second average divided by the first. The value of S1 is 1.04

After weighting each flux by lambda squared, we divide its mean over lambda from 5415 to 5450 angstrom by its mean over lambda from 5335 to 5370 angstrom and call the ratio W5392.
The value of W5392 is 1.07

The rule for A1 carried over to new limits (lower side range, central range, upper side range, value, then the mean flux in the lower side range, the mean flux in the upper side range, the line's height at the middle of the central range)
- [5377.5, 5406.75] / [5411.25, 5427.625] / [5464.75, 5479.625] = 0.3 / 16.5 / 17.4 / 16.8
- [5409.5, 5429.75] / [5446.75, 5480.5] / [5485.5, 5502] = 0.6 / 16.3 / 18.3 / 17.5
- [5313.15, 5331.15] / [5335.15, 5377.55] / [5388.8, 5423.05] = 3.5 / 17.2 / 16.7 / 17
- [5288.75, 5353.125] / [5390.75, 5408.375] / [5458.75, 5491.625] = 0.7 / 16.6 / 17.9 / 17.2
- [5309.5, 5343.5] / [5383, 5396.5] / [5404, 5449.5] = -0.5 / 16.4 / 16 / 16.1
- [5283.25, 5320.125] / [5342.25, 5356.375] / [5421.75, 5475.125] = 1.5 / 17.2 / 16.5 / 16.9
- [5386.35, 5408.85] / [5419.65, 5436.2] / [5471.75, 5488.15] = 1.4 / 16.7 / 18.2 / 17.3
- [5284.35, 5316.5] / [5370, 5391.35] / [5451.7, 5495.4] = 1.4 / 17.2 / 17.8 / 17.5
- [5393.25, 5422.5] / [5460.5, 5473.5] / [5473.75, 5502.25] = 0.7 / 16.8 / 18.2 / 17.9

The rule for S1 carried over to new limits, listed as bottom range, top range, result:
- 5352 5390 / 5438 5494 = 1.11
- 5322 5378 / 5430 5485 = 1.07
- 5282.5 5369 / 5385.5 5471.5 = 1.01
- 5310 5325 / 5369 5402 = 0.95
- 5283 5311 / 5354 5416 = 0.94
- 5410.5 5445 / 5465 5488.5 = 1.12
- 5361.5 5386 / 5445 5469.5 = 1.04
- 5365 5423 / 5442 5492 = 1.06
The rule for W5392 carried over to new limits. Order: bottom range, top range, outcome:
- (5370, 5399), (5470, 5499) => 1.12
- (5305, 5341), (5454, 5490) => 1.13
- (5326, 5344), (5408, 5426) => 1.15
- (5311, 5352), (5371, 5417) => 1.04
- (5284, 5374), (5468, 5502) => 1.16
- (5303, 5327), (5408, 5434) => 0.96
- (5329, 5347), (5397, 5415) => 1.15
